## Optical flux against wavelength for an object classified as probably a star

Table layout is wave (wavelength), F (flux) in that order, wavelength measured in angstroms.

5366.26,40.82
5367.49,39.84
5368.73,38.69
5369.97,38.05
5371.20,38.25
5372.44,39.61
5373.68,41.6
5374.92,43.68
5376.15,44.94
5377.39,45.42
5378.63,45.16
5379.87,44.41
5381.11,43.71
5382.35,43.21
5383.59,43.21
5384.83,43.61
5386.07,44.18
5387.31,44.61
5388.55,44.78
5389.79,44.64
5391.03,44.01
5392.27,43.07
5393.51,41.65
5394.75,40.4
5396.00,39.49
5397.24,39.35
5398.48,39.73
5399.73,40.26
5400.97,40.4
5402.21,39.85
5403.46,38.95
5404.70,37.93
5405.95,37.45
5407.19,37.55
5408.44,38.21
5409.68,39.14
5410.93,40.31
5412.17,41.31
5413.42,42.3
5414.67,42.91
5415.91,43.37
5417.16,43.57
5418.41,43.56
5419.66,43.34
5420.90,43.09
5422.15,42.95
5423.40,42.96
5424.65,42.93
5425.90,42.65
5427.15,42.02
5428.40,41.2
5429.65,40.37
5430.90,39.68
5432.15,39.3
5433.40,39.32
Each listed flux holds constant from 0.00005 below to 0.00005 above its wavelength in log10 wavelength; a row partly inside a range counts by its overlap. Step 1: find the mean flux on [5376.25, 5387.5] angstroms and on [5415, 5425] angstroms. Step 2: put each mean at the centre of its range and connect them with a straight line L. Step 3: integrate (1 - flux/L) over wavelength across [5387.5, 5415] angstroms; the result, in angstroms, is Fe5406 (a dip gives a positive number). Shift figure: 1.9 angstroms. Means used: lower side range 44.2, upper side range 43.2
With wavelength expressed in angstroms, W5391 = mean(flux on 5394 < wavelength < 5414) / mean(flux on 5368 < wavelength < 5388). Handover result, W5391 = 0.93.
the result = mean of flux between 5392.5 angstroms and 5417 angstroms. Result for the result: 40.1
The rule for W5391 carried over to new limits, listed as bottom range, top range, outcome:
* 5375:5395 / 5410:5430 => 0.97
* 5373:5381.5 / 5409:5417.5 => 0.95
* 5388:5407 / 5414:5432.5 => 1.04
